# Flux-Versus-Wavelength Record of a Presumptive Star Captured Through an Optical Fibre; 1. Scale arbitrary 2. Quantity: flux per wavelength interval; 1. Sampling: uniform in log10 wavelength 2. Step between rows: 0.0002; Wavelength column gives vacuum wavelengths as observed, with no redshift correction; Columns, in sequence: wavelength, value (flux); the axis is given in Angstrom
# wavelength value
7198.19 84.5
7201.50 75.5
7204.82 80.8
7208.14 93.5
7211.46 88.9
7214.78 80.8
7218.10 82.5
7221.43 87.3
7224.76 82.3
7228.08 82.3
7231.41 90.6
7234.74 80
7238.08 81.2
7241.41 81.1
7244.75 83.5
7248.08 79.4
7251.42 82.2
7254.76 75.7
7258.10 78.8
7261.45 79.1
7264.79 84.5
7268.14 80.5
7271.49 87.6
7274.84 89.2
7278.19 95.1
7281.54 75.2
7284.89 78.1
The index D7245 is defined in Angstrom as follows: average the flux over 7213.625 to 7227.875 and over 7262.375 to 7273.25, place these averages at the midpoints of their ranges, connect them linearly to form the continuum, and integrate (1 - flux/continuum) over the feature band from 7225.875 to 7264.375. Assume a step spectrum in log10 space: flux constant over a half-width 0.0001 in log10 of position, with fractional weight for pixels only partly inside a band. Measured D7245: 1.0 Angstrom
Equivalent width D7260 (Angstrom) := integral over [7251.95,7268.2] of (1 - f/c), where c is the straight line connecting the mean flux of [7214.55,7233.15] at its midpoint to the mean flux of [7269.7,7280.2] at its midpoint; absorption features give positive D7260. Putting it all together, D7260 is 1.59 Angstrom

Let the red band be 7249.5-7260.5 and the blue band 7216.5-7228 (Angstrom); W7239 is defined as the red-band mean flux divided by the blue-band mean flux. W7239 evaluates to 0.94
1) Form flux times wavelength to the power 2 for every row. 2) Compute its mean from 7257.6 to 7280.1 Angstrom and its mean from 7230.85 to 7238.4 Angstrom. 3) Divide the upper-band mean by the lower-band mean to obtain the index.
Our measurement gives 1.03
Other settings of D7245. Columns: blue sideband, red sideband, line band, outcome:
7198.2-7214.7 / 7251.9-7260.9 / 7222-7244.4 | -0.6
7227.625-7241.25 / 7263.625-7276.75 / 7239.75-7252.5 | 0.4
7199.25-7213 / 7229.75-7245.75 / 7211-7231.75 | -0.1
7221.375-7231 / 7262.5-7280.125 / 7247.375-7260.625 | 1.1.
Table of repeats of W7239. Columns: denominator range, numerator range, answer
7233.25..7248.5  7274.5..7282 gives 1.08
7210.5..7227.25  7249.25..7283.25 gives 0.98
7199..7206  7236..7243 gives 1.03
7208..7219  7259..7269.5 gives 0.95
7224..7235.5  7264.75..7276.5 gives 1.01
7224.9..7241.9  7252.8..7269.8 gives 0.96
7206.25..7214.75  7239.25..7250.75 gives 0.92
